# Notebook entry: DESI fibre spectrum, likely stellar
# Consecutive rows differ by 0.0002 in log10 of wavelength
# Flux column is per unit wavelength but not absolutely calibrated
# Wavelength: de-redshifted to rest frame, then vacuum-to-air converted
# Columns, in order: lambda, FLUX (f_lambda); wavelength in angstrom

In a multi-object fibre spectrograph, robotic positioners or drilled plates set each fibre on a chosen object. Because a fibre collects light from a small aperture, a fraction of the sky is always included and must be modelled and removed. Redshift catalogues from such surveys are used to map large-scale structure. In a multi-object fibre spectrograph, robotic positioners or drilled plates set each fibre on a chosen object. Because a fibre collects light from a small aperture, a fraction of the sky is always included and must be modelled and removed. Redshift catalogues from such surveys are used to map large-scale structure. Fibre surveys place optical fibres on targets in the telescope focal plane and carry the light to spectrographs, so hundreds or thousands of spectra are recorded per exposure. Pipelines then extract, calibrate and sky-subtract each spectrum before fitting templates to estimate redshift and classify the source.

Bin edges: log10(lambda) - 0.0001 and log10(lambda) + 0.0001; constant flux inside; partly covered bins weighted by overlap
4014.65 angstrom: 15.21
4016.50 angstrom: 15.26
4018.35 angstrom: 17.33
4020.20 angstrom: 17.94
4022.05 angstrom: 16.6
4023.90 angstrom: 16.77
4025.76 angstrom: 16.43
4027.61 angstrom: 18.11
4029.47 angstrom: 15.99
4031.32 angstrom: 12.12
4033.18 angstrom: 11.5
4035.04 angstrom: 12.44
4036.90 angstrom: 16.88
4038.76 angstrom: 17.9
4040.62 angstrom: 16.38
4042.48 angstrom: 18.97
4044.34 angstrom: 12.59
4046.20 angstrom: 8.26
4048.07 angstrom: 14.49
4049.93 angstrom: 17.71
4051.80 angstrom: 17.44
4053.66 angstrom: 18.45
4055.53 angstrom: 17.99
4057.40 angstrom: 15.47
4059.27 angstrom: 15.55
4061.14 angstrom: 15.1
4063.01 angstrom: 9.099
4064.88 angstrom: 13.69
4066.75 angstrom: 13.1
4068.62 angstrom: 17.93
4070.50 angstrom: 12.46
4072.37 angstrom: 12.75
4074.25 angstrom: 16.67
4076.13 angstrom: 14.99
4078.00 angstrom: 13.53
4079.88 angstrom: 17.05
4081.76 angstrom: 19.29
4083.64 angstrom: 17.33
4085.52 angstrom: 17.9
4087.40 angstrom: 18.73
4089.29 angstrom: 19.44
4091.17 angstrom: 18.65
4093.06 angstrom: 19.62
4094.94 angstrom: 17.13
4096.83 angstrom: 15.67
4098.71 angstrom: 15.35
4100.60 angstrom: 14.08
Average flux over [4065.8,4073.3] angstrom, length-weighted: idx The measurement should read 14.1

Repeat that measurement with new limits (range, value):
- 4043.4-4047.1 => 10.5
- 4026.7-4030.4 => 17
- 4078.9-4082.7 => 18.1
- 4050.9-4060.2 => 17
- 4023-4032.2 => 15.9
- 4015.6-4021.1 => 16.8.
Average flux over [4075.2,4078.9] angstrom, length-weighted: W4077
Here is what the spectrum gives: 14.3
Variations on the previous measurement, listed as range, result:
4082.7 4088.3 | 18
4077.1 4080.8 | 15.3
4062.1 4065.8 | 11.4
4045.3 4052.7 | 14.5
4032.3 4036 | 12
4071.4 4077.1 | 14.8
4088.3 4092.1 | 19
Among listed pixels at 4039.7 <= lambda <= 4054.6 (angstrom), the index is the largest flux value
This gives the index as 18.97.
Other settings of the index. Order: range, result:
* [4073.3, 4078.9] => 16.67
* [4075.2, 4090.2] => 19.44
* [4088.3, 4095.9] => 19.62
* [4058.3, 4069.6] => 17.93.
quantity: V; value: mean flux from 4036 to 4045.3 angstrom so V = 16.5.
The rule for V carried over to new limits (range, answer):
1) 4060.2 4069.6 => 13.8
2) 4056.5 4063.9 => 13.8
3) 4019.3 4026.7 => 16.9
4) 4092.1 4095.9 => 18.3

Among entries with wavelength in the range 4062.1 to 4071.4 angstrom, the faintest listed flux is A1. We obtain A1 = 9.099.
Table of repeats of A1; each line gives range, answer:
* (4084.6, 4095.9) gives 17.13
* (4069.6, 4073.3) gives 12.46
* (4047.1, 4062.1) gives 14.49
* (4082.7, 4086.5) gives 17.33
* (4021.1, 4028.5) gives 16.43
